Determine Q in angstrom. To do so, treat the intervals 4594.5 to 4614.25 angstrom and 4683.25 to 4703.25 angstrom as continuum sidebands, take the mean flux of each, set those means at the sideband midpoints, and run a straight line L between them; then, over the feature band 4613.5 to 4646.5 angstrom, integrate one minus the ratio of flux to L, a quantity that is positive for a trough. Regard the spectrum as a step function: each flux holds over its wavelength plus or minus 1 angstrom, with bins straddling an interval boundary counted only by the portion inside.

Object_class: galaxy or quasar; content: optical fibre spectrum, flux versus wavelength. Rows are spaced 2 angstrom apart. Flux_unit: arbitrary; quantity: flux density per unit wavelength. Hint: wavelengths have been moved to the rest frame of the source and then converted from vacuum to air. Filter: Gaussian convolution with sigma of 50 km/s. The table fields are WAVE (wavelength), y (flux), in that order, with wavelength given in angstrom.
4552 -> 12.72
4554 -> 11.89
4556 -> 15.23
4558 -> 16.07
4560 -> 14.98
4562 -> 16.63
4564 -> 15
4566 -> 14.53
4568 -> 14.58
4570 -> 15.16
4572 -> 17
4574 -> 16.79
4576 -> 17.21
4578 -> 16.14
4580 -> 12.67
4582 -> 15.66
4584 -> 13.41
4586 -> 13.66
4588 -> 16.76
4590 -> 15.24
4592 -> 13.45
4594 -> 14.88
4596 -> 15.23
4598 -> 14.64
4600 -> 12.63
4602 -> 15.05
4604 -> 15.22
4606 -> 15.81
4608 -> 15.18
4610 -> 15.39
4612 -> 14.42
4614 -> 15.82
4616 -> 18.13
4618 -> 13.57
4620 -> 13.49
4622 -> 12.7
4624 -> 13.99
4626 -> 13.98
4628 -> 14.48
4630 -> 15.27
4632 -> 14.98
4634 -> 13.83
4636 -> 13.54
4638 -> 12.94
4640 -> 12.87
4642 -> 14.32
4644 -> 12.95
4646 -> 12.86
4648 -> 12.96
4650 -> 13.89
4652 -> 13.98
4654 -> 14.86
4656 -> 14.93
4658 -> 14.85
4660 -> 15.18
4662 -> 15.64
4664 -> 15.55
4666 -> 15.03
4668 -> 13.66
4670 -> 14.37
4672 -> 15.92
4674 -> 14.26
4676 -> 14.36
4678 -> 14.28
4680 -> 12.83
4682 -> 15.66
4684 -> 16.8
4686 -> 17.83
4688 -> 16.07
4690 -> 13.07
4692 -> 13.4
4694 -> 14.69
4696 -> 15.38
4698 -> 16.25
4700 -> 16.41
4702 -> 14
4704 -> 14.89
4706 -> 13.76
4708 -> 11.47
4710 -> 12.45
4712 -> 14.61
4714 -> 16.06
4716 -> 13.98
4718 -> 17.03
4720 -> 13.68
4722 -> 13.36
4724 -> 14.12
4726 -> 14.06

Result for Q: 2.1 angstrom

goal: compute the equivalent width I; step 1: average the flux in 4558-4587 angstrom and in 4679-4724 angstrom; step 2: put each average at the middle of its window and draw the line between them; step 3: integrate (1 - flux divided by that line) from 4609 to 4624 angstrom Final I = 0.3 angstrom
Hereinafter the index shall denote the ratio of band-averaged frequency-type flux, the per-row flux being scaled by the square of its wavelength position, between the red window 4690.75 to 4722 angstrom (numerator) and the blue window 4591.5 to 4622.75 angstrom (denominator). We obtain 1.0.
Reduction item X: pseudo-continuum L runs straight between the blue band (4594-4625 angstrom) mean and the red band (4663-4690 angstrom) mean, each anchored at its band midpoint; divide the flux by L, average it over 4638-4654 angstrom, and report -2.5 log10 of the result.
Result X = 0.111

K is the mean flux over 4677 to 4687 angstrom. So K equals 15.5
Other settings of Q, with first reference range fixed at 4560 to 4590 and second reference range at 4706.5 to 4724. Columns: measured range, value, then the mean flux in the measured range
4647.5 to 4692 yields -1.0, 14.8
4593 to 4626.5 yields 0.7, 14.7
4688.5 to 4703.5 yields -0.6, 14.8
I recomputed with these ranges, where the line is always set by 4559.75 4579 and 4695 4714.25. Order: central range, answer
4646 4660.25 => 0.7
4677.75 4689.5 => -0.7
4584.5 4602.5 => 1.2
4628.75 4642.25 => 1.1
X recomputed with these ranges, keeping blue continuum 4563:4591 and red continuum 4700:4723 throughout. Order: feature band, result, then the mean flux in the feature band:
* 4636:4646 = 0.12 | 13.3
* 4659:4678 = -0.02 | 14.9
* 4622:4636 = 0.05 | 14.2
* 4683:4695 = -0.07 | 15.3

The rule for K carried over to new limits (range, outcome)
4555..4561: 15.4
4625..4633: 14.7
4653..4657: 14.9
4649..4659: 14.5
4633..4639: 13.4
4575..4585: 15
